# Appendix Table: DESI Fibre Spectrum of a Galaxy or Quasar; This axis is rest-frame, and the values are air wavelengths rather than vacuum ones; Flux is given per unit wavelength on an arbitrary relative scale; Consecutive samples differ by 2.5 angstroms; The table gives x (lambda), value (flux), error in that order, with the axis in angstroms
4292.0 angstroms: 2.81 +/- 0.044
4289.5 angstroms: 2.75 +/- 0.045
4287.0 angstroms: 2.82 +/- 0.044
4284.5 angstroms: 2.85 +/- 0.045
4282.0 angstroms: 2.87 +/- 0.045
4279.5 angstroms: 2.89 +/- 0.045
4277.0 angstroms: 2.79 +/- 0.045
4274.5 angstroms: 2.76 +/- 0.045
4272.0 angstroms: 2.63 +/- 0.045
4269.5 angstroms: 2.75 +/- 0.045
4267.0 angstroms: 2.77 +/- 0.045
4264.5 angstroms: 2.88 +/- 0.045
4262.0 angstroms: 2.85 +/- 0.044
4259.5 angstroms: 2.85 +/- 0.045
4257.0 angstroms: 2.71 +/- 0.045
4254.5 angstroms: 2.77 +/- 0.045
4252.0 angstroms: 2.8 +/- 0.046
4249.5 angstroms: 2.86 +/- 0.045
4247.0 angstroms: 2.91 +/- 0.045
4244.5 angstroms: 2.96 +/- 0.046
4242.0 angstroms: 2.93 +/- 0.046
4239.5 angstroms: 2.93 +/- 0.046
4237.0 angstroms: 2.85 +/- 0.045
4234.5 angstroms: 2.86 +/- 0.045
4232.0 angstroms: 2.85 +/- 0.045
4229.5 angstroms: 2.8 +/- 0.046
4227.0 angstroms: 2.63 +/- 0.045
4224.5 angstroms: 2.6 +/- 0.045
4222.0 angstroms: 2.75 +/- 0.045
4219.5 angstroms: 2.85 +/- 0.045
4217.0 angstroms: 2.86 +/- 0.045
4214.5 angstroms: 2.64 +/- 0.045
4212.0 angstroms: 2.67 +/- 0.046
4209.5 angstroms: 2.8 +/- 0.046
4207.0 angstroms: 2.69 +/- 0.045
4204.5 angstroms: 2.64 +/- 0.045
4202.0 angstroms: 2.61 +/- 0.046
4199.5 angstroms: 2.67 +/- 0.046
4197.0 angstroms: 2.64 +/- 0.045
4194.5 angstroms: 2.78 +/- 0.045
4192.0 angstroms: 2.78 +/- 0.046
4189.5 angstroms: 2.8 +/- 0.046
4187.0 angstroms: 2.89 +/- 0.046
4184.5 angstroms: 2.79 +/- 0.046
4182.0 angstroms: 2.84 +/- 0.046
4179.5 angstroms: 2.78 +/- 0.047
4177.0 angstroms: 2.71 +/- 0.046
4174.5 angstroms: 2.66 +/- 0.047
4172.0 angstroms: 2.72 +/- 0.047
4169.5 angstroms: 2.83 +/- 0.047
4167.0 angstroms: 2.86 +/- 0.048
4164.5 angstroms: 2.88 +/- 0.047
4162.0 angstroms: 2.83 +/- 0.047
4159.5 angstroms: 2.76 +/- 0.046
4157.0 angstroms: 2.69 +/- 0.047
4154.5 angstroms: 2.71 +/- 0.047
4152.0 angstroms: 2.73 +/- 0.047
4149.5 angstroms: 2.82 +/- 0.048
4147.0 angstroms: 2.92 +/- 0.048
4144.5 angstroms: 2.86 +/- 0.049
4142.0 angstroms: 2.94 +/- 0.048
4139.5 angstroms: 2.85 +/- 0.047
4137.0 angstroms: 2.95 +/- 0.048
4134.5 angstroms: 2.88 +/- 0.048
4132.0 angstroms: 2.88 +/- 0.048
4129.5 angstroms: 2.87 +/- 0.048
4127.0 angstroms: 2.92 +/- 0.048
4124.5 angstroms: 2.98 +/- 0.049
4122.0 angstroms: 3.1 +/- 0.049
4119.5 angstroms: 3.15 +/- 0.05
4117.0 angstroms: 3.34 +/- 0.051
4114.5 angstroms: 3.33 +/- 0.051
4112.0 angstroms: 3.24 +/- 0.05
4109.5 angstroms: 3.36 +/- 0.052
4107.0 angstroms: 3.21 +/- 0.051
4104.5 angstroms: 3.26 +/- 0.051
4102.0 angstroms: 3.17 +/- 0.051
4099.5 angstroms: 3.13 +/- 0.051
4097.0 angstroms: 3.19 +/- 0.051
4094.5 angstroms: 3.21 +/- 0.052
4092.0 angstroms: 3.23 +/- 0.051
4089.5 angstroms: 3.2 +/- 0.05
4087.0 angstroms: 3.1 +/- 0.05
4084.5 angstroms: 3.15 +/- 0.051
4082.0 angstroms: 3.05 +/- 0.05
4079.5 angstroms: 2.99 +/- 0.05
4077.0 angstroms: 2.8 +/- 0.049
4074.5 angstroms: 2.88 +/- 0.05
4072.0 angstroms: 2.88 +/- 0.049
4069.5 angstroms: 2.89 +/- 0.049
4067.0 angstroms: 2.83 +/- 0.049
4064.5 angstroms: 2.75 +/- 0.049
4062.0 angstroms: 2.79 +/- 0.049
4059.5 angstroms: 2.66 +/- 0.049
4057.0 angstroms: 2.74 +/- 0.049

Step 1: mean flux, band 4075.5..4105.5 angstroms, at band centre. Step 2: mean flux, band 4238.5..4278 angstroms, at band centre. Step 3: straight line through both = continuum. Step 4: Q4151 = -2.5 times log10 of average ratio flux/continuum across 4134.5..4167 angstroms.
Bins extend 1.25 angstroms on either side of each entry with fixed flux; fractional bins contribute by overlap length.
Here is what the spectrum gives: 0.067 mag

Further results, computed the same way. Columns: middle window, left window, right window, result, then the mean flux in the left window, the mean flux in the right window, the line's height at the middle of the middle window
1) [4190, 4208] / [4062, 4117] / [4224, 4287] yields 0.084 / 3.09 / 2.82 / 2.91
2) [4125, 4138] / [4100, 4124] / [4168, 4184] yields 0.066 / 3.23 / 2.76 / 3.09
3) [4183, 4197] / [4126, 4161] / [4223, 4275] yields 0.013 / 2.84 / 2.81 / 2.83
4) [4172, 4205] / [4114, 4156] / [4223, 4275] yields 0.055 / 2.95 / 2.81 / 2.88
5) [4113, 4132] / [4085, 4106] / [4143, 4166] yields -0.027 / 3.19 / 2.8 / 3.01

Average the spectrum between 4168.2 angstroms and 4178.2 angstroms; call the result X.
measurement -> 2.73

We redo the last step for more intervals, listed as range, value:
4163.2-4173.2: 2.82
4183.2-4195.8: 2.81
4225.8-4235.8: 2.79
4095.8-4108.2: 3.19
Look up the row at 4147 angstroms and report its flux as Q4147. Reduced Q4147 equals 2.92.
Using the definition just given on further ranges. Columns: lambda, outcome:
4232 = 2.85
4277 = 2.79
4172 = 2.72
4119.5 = 3.15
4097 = 3.19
